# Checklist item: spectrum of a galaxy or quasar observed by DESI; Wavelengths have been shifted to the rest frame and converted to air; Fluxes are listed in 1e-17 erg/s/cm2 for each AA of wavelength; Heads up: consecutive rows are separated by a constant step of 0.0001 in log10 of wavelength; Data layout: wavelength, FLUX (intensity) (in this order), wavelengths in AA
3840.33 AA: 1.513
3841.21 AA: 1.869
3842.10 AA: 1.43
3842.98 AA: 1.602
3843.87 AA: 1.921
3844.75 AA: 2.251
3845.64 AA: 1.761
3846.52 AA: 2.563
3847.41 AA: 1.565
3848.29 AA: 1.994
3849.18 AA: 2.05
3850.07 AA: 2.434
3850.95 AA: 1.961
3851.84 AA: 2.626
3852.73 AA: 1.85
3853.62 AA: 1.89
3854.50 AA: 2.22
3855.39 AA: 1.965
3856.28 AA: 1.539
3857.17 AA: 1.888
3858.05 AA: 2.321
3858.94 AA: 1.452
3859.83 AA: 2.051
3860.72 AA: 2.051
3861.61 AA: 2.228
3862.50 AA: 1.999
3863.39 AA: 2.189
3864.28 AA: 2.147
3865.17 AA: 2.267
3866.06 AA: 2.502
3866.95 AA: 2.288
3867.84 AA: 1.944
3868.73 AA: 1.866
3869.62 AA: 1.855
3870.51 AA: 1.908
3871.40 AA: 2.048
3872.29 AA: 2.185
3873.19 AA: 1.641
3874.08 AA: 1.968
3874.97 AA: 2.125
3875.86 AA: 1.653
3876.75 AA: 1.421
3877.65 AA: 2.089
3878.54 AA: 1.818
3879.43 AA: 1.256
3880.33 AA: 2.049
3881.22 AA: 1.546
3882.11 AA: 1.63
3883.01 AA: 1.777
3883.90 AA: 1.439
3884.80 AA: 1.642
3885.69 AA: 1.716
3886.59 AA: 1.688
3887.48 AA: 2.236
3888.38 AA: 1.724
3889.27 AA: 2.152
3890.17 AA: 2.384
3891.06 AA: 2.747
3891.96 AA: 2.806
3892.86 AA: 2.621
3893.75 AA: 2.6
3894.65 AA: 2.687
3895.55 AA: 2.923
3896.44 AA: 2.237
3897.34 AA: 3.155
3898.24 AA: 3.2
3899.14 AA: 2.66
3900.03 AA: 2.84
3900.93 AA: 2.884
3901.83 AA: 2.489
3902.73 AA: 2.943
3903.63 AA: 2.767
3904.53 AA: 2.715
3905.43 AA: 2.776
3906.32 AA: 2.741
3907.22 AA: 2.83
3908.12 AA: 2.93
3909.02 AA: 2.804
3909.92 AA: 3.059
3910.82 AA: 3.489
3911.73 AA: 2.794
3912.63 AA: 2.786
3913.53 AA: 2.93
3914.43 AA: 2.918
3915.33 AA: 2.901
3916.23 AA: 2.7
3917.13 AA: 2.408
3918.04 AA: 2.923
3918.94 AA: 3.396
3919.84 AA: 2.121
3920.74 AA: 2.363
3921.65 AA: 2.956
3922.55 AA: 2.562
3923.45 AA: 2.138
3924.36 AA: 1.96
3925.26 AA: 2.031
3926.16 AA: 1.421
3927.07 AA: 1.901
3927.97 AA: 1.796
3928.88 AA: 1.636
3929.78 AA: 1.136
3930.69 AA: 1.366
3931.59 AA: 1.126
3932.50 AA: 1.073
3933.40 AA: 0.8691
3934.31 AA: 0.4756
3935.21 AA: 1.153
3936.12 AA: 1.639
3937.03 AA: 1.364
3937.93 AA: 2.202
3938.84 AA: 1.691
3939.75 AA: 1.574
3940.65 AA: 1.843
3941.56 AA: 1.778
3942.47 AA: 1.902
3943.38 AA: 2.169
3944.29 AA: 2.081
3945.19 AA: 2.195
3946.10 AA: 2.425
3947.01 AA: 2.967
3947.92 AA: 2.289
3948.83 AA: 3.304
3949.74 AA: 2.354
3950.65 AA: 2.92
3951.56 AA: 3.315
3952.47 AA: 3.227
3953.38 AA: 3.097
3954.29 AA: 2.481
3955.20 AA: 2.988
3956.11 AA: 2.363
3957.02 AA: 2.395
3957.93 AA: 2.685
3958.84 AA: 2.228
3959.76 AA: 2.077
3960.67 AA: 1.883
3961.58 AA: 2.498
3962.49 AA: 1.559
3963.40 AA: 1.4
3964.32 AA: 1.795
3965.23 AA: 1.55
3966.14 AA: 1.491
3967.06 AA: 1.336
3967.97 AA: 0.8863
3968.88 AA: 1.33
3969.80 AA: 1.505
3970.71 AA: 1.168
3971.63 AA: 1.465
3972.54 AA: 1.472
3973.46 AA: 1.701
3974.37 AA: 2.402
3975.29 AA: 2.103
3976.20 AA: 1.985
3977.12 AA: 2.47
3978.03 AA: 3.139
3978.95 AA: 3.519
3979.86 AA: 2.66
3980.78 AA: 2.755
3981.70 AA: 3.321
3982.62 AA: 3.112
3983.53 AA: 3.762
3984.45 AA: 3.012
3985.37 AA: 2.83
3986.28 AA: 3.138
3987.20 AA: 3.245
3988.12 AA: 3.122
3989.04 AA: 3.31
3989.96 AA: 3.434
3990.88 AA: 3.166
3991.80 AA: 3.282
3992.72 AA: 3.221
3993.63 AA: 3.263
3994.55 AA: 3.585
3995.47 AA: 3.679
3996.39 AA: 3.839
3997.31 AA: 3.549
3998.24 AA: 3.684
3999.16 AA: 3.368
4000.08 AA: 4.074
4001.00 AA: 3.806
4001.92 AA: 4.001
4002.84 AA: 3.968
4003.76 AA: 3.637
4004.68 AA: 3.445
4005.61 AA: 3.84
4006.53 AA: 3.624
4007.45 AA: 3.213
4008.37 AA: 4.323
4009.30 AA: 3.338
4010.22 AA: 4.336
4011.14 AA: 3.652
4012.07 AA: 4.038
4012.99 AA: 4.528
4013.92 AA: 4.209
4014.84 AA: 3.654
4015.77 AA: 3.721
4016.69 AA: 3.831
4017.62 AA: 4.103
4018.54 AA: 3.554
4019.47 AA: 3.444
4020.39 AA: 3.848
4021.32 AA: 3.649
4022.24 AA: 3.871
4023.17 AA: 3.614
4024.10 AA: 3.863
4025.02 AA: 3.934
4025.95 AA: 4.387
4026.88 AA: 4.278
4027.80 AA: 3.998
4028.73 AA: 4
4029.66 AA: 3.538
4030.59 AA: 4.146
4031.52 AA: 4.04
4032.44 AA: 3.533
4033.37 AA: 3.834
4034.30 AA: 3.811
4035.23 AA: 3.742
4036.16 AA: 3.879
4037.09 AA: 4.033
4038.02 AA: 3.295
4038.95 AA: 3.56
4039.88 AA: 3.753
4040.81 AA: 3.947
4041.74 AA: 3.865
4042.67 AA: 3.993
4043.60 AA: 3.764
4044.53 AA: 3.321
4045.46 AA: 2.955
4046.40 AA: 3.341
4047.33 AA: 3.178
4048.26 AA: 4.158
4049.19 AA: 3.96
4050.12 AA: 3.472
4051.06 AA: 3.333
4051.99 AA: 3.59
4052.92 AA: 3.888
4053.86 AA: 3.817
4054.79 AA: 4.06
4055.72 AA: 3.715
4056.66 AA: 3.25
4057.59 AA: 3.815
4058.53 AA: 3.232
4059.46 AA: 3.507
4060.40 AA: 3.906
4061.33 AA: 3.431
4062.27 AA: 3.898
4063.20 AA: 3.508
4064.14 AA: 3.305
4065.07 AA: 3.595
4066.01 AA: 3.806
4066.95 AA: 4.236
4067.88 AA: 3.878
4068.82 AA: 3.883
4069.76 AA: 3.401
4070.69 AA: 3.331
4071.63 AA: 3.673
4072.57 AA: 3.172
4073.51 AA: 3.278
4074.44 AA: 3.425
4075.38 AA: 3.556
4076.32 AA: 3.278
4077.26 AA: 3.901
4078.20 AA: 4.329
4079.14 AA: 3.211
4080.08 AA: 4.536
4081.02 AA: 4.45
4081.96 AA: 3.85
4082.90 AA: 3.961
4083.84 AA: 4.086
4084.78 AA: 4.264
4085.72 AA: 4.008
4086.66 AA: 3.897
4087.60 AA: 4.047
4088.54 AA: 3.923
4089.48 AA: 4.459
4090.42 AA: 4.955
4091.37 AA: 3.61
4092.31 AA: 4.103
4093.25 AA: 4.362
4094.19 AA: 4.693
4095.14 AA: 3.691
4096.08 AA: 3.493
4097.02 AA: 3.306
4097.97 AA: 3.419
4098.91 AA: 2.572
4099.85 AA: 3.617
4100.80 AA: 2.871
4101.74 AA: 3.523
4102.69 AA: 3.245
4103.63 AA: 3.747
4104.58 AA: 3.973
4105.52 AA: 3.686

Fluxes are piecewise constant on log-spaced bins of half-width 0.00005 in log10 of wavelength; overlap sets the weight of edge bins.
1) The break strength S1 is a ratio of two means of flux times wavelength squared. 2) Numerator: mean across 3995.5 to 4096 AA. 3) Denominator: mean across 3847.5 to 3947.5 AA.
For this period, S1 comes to 1.9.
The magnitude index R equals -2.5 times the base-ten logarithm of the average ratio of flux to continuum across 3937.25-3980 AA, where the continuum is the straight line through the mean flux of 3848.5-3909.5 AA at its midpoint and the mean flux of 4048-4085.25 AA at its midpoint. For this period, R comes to 0.30 mag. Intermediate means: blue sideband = 2.21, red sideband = 3.72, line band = 2.16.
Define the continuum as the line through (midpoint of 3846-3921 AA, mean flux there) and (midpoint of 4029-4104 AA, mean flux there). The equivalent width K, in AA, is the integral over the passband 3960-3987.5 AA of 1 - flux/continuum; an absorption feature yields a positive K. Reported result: 7.36 AA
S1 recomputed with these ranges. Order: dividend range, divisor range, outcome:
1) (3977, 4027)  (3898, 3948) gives 1.65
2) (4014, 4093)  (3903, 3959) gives 1.74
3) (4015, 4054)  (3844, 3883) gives 2.07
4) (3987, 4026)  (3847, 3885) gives 2.05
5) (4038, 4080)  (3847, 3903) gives 1.87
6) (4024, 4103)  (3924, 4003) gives 1.64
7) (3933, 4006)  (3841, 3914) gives 1.20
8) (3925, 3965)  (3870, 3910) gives 0.90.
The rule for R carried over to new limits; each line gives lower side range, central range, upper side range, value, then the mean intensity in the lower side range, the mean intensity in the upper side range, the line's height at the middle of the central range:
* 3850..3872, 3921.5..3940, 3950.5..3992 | 0.39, 2.05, 2.44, 2.3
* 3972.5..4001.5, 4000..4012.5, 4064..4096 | -0.16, 3.12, 3.89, 3.28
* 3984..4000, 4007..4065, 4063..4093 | -0.04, 3.35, 3.85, 3.61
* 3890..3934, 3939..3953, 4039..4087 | 0.15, 2.47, 3.7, 2.75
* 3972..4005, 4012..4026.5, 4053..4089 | -0.15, 3.16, 3.75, 3.38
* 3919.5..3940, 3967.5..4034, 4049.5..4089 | -0.21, 1.67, 3.73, 2.72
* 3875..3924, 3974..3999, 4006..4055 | 0.07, 2.46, 3.79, 3.34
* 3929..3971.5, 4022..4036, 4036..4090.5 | -0.22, 1.93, 3.74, 3.19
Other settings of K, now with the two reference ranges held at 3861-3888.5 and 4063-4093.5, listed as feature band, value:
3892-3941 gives -1.4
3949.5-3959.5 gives -0.2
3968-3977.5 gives 3.8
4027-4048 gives -1.6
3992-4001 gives -1.5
